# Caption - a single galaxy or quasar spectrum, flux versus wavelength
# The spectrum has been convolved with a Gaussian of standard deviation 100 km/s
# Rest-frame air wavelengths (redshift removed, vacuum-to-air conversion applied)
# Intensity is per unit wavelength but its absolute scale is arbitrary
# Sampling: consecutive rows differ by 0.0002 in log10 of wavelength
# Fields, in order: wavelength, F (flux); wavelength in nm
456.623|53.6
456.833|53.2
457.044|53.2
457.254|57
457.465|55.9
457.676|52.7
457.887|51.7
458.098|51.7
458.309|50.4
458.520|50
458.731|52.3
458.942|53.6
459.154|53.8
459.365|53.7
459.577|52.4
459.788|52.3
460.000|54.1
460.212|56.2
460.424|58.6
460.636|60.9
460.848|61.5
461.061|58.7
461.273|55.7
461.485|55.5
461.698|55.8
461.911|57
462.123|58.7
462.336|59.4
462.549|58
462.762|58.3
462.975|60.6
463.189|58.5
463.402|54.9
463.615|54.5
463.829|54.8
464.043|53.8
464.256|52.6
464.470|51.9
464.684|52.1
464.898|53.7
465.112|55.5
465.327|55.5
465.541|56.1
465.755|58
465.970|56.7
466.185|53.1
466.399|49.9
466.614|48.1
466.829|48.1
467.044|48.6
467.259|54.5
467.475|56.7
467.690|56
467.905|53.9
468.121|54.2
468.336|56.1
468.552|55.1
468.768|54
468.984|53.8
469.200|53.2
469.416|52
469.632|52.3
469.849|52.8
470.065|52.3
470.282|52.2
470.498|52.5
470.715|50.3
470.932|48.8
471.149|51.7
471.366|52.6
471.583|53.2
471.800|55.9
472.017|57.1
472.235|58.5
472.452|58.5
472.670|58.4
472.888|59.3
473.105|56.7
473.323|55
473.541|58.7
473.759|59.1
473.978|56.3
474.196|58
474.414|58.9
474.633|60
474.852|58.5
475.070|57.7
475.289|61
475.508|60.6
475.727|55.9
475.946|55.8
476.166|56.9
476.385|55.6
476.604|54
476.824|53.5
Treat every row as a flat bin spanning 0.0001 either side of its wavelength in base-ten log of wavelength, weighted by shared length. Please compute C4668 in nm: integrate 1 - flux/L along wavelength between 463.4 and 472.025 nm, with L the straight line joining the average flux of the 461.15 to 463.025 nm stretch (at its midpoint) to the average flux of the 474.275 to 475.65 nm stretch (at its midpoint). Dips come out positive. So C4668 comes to 0.74 nm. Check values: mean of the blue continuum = 57.6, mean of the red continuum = 59.3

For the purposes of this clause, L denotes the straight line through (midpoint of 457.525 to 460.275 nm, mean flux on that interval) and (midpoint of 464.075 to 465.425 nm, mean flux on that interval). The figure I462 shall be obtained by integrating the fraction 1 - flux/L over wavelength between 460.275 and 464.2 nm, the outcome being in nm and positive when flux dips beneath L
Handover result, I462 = -0.31 nm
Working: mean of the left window 52.7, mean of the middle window 57.4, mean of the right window 53.6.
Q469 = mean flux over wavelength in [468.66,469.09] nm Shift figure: 53.9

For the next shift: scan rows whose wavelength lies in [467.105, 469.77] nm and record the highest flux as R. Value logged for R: 56.7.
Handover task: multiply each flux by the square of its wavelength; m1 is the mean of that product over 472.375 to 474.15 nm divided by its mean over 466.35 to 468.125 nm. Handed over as 1.1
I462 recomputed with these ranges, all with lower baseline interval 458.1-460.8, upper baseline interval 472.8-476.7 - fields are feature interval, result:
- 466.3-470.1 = 0.22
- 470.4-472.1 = 0.12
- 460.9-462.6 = -0.09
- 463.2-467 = 0.13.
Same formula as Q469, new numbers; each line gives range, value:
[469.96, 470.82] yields 51.8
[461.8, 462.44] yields 58.4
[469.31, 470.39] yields 52.3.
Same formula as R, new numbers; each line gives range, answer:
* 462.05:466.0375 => 60.6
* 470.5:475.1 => 60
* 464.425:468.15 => 58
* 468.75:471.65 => 54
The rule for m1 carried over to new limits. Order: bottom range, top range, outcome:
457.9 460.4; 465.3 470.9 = 1.04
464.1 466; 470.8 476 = 1.08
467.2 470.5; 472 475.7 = 1.11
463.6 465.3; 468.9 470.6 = 1.00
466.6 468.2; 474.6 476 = 1.15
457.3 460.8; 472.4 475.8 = 1.15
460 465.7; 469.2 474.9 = 1.02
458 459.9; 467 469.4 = 1.08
